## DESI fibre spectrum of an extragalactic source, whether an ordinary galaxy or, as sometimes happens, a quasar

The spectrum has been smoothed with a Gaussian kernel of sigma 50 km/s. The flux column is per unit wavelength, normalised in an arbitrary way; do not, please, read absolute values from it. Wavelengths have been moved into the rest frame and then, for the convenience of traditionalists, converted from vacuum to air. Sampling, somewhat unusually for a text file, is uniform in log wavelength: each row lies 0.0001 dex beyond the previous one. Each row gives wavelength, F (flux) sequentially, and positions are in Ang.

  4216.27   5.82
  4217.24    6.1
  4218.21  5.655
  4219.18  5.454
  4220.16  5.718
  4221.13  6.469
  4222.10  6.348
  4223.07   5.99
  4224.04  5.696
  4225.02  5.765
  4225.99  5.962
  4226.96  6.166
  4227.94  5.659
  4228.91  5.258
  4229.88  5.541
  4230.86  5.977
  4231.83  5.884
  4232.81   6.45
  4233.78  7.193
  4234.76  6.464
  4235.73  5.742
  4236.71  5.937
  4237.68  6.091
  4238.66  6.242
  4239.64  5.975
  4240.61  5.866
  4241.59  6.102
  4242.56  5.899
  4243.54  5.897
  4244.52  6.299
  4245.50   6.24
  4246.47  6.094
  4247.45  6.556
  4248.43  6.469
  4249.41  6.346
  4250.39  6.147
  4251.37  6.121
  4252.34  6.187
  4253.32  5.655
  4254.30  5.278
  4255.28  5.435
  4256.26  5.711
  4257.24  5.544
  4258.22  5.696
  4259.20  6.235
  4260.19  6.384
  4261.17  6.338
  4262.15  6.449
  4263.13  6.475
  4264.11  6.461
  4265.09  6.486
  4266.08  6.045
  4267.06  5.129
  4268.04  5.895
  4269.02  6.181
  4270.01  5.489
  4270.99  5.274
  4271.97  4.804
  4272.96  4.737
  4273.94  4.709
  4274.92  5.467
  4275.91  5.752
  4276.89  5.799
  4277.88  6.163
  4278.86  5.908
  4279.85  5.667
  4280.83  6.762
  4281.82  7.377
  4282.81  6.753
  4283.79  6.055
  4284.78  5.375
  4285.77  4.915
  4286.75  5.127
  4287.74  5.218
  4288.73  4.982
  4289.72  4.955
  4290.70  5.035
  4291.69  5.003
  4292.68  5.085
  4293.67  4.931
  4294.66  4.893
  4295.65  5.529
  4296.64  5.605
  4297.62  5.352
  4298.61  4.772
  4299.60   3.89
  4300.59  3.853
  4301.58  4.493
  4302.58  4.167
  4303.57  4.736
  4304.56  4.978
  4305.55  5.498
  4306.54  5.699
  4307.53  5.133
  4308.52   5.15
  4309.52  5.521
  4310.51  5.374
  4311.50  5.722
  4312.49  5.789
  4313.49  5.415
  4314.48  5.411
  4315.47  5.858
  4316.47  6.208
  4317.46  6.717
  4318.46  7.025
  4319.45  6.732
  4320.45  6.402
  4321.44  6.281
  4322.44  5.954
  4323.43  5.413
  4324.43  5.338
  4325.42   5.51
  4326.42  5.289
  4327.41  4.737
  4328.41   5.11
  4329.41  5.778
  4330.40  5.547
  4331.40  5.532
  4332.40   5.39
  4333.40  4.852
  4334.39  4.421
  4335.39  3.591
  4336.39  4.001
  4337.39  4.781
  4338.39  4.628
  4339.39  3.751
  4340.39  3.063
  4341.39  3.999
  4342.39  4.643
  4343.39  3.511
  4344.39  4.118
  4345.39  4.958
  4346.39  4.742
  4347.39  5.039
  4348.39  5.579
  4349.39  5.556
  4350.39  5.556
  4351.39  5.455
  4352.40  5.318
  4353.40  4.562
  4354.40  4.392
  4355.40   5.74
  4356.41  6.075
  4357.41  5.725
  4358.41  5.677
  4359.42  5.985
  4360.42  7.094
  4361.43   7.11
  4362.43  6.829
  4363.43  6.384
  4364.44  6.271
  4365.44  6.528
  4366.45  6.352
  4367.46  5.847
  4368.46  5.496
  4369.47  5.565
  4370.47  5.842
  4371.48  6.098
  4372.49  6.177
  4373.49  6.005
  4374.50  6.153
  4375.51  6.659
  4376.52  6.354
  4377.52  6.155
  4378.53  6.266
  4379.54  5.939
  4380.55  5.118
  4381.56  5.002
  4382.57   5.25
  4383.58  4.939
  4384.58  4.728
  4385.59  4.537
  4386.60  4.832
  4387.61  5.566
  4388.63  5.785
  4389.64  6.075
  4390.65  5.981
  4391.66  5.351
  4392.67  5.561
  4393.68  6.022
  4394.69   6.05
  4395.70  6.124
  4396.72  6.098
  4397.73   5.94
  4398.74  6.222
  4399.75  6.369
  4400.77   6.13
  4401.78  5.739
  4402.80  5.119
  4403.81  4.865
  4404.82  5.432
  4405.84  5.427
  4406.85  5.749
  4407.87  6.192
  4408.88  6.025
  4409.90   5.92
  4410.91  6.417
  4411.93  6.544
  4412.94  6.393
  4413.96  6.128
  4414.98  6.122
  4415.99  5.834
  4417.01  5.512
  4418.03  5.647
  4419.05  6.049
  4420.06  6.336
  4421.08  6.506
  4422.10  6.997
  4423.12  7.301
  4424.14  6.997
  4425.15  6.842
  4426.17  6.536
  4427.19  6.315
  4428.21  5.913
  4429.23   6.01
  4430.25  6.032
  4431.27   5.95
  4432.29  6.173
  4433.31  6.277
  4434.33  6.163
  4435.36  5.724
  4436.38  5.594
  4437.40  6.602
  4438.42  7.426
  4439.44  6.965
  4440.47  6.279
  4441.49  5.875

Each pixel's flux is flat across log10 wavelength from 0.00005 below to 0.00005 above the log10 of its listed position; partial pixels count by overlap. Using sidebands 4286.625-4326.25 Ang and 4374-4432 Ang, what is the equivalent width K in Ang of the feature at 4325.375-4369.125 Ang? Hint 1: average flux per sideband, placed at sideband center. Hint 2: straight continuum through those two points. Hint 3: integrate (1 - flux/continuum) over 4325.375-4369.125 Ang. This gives 2.93 Ang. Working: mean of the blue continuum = 5.37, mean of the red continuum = 5.93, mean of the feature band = 5.24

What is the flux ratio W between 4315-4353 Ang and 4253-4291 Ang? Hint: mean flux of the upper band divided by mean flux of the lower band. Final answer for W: 0.90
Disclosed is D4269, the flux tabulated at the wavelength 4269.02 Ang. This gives 6.181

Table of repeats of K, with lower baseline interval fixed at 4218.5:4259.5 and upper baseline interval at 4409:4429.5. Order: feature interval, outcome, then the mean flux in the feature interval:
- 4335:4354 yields 4.9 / 4.58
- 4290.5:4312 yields 3.8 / 5.02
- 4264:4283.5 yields 0.7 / 5.83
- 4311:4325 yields 0.3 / 6.02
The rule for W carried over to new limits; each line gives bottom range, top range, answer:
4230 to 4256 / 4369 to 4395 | 0.94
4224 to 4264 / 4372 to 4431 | 0.98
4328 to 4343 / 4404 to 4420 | 1.30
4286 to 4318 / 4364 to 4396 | 1.11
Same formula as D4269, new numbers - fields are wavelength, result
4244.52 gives 6.299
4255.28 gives 5.435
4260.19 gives 6.384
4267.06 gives 5.129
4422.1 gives 6.997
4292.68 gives 5.085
